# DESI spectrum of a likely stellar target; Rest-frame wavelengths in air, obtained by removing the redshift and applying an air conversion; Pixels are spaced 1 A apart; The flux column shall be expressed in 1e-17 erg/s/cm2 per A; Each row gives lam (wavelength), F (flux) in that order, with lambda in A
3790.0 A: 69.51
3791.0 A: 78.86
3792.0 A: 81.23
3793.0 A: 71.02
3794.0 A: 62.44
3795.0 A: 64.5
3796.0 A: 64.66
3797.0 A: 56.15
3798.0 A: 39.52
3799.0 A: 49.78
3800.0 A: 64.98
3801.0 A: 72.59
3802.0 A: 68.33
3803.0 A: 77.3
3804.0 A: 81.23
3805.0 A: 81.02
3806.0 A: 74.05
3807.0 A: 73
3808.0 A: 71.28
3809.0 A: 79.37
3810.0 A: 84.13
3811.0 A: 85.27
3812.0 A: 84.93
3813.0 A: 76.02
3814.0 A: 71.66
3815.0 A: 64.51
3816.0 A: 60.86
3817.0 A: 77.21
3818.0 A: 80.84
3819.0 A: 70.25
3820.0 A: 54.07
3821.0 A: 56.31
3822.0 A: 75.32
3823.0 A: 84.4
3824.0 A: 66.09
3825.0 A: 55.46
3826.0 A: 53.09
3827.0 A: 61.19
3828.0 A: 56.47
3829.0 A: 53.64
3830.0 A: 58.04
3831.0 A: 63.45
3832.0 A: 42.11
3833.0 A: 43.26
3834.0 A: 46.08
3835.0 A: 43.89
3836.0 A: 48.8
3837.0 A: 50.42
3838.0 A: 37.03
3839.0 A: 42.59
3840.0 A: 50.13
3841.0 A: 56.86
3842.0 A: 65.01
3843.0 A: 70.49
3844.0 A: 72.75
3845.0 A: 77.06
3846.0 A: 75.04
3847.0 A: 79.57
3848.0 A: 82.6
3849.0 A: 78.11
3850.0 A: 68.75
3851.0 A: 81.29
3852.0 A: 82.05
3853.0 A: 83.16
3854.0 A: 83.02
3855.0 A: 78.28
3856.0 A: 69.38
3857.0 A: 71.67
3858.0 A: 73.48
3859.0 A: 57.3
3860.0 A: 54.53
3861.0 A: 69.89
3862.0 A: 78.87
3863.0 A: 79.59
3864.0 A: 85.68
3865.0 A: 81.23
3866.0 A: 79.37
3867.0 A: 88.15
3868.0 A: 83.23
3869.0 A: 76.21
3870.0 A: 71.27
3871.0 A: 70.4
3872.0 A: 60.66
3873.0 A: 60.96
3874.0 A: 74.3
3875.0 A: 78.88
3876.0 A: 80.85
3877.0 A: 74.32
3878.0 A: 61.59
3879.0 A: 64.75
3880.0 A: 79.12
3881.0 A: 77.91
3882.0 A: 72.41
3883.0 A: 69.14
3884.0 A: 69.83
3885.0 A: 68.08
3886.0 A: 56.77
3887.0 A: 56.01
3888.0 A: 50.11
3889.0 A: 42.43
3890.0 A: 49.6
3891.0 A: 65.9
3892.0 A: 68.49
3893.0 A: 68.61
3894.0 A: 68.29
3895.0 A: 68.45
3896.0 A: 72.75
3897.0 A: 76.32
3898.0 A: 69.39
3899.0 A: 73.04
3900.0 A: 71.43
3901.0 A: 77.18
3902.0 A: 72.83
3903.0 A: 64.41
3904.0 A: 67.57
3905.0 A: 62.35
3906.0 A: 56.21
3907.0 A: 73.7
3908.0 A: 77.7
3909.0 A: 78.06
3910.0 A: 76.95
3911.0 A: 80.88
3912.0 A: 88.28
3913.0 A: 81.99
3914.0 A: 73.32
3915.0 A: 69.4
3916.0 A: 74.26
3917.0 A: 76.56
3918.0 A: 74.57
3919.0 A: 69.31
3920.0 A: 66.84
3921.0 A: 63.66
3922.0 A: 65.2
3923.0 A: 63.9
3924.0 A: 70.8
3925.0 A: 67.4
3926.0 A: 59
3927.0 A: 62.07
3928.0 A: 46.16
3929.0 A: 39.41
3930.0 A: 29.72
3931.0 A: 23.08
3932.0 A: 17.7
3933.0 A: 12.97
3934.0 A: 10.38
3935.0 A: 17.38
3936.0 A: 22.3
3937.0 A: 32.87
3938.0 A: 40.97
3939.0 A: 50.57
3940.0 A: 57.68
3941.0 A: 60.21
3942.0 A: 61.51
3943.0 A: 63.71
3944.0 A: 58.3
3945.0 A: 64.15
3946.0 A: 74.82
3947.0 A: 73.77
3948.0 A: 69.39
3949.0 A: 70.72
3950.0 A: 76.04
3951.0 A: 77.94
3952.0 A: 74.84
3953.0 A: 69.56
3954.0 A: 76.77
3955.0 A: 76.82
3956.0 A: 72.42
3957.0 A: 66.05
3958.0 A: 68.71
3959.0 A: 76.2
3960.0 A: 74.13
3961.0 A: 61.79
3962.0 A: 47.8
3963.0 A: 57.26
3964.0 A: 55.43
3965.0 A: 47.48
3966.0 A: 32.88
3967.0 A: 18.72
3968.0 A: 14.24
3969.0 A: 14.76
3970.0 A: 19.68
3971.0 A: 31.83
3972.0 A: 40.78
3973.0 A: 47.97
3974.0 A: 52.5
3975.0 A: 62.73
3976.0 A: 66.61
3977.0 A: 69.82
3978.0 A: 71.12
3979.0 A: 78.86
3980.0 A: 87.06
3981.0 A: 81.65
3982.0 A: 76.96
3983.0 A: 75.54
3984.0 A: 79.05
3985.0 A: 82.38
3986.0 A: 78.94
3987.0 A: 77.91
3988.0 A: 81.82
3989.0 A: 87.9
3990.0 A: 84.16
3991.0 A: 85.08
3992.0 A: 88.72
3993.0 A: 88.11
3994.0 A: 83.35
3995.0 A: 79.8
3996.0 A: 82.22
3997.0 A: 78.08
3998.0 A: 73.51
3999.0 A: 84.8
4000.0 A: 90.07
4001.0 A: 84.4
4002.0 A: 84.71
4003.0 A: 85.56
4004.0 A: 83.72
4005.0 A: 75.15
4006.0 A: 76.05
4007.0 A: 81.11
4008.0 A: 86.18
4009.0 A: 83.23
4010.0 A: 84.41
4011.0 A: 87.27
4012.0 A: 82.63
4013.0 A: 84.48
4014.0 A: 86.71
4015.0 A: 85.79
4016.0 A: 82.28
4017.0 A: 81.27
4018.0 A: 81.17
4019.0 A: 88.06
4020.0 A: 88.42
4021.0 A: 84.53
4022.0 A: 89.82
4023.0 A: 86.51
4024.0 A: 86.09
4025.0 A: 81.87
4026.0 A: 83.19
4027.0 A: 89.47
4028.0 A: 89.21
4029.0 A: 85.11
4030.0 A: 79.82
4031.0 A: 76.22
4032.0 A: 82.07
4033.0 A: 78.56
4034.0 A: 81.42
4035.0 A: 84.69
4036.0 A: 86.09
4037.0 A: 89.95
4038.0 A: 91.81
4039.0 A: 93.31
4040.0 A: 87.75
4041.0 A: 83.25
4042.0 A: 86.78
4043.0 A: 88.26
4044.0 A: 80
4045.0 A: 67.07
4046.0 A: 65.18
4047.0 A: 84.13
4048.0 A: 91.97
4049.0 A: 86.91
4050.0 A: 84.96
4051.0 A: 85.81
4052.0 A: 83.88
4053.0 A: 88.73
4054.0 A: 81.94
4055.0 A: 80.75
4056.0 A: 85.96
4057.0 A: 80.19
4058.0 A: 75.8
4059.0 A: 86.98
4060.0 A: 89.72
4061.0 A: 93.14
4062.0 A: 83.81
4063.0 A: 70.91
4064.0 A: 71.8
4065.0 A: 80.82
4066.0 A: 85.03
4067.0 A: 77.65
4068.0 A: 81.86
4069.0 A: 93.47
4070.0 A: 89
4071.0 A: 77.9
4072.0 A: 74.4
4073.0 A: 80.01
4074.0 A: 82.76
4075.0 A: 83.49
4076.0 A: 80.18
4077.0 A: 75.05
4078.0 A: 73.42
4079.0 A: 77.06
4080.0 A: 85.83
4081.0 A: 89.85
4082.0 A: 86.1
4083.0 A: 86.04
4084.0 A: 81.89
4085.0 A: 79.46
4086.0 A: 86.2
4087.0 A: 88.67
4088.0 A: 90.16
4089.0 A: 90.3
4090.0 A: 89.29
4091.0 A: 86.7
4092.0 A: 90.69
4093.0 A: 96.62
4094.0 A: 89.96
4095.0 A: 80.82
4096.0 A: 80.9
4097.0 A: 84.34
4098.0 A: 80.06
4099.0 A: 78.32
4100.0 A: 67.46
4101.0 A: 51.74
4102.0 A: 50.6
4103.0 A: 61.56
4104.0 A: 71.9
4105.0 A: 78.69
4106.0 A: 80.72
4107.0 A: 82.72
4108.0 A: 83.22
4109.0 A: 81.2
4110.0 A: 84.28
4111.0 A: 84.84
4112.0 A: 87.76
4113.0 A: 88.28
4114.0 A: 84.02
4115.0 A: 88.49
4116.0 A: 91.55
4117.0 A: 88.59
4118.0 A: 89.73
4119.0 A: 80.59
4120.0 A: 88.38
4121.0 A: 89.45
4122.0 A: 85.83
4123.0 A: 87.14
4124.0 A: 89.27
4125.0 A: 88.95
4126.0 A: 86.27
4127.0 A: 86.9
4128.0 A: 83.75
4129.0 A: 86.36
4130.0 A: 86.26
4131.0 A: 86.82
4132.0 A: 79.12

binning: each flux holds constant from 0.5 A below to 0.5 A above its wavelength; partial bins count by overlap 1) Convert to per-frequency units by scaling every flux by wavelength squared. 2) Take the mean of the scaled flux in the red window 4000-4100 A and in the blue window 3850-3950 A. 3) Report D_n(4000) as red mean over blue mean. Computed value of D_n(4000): 1.38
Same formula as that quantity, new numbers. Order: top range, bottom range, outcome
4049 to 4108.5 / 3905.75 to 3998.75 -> 1.38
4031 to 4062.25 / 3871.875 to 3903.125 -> 1.34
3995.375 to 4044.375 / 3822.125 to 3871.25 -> 1.37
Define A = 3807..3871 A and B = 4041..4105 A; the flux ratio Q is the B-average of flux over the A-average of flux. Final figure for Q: 1.19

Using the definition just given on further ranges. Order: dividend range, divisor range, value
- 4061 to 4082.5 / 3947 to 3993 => 1.25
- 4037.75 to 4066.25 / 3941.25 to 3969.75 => 1.38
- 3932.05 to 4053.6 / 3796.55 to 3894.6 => 1.06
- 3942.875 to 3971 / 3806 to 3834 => 0.88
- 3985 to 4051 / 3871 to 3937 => 1.34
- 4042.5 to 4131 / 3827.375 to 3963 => 1.28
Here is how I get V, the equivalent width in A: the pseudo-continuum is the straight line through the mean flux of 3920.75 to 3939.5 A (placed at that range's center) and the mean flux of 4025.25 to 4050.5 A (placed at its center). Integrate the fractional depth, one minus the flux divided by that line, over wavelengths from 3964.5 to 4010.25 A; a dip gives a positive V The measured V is -3.5 A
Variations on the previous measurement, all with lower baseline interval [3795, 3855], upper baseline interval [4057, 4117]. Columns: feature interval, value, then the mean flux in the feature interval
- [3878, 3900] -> 1.3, 66.1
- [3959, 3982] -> 6.8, 52.7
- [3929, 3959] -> 7.8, 54.3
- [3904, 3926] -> 0.0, 71.6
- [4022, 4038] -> -1.2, 84.4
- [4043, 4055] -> -0.4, 82.1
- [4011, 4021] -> -0.9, 84.7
